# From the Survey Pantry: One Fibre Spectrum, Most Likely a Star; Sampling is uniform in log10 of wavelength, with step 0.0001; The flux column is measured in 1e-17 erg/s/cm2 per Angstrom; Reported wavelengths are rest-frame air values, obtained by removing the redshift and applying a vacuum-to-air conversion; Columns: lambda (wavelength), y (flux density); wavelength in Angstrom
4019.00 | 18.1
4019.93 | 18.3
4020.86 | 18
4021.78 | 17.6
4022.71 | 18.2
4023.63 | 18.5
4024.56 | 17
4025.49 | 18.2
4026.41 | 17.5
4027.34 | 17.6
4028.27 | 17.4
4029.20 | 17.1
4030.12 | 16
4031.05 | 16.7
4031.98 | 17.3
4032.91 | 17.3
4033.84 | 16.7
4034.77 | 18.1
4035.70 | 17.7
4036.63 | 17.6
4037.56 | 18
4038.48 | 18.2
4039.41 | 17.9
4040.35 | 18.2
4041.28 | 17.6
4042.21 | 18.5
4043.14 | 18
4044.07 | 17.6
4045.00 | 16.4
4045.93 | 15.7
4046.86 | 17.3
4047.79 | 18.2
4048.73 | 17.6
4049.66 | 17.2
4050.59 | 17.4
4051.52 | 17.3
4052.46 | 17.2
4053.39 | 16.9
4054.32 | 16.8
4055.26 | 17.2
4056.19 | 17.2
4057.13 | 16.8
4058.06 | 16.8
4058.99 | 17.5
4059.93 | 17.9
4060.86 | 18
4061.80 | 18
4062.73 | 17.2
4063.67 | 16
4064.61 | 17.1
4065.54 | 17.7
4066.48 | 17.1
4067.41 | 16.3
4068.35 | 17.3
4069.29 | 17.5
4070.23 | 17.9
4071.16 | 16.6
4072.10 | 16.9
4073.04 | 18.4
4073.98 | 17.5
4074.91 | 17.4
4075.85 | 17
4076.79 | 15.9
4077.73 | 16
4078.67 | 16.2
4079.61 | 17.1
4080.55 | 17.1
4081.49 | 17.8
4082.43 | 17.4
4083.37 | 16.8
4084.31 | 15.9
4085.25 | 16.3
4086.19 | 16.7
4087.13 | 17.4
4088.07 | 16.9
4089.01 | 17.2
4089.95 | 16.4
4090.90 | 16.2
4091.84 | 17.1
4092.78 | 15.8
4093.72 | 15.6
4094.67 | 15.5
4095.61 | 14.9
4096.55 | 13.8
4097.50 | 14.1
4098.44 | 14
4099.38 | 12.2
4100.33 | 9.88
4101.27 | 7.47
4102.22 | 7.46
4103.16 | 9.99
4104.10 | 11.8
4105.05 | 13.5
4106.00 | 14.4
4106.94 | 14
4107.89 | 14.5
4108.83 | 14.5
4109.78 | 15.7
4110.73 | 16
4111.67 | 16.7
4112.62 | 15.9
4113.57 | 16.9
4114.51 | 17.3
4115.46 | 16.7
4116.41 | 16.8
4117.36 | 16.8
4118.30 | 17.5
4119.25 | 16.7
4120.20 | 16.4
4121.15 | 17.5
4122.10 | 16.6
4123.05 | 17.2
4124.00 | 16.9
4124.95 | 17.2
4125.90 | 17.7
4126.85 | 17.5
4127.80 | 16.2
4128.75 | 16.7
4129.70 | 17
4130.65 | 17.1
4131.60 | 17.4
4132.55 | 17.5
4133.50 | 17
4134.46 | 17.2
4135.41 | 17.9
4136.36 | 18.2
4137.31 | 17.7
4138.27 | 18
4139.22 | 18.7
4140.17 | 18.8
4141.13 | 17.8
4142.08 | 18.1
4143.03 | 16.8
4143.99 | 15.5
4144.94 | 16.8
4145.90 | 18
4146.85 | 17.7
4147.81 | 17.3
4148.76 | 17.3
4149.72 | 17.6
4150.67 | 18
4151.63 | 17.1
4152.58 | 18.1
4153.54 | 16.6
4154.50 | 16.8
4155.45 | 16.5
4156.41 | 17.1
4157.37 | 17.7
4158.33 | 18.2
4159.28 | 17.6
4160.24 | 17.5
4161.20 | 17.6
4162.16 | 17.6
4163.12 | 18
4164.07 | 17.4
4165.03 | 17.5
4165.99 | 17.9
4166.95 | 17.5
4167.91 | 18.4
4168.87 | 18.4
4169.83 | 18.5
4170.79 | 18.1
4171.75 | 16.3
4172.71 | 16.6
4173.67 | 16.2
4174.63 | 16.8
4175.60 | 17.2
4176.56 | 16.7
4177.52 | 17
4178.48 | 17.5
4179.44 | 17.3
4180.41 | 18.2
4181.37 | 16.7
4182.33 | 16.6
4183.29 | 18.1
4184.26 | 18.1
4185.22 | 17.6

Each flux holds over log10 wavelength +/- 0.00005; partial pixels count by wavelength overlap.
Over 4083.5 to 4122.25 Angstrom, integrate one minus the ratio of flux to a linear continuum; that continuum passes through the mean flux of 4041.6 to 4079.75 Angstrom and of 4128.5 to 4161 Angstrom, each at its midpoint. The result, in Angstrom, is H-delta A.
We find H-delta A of 5.08 Angstrom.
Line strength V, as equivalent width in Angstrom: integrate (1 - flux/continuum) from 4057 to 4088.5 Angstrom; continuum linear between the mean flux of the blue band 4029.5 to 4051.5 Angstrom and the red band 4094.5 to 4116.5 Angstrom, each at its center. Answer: -2.9 Angstrom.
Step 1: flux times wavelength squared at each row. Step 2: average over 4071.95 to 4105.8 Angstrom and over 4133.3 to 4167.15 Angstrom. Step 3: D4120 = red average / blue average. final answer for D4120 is 1.2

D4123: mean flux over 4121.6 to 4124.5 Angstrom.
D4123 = 16.9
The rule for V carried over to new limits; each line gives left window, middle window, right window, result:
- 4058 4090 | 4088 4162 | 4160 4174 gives 4.9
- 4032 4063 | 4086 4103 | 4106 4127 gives 2.6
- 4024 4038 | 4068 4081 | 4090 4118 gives -1.2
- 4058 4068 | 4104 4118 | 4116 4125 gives 1.2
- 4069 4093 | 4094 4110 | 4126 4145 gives 4.0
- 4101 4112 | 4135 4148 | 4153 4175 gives -1.6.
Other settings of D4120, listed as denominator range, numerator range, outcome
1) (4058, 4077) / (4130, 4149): 1.05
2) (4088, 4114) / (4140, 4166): 1.26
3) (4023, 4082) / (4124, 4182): 1.06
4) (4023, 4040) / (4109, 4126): 1.00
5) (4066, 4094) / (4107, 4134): 1.01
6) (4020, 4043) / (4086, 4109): 0.82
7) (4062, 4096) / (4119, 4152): 1.06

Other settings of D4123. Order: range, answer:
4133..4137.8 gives 17.6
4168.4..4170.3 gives 18.5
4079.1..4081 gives 17.1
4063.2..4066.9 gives 17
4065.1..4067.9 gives 17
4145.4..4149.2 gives 17.6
